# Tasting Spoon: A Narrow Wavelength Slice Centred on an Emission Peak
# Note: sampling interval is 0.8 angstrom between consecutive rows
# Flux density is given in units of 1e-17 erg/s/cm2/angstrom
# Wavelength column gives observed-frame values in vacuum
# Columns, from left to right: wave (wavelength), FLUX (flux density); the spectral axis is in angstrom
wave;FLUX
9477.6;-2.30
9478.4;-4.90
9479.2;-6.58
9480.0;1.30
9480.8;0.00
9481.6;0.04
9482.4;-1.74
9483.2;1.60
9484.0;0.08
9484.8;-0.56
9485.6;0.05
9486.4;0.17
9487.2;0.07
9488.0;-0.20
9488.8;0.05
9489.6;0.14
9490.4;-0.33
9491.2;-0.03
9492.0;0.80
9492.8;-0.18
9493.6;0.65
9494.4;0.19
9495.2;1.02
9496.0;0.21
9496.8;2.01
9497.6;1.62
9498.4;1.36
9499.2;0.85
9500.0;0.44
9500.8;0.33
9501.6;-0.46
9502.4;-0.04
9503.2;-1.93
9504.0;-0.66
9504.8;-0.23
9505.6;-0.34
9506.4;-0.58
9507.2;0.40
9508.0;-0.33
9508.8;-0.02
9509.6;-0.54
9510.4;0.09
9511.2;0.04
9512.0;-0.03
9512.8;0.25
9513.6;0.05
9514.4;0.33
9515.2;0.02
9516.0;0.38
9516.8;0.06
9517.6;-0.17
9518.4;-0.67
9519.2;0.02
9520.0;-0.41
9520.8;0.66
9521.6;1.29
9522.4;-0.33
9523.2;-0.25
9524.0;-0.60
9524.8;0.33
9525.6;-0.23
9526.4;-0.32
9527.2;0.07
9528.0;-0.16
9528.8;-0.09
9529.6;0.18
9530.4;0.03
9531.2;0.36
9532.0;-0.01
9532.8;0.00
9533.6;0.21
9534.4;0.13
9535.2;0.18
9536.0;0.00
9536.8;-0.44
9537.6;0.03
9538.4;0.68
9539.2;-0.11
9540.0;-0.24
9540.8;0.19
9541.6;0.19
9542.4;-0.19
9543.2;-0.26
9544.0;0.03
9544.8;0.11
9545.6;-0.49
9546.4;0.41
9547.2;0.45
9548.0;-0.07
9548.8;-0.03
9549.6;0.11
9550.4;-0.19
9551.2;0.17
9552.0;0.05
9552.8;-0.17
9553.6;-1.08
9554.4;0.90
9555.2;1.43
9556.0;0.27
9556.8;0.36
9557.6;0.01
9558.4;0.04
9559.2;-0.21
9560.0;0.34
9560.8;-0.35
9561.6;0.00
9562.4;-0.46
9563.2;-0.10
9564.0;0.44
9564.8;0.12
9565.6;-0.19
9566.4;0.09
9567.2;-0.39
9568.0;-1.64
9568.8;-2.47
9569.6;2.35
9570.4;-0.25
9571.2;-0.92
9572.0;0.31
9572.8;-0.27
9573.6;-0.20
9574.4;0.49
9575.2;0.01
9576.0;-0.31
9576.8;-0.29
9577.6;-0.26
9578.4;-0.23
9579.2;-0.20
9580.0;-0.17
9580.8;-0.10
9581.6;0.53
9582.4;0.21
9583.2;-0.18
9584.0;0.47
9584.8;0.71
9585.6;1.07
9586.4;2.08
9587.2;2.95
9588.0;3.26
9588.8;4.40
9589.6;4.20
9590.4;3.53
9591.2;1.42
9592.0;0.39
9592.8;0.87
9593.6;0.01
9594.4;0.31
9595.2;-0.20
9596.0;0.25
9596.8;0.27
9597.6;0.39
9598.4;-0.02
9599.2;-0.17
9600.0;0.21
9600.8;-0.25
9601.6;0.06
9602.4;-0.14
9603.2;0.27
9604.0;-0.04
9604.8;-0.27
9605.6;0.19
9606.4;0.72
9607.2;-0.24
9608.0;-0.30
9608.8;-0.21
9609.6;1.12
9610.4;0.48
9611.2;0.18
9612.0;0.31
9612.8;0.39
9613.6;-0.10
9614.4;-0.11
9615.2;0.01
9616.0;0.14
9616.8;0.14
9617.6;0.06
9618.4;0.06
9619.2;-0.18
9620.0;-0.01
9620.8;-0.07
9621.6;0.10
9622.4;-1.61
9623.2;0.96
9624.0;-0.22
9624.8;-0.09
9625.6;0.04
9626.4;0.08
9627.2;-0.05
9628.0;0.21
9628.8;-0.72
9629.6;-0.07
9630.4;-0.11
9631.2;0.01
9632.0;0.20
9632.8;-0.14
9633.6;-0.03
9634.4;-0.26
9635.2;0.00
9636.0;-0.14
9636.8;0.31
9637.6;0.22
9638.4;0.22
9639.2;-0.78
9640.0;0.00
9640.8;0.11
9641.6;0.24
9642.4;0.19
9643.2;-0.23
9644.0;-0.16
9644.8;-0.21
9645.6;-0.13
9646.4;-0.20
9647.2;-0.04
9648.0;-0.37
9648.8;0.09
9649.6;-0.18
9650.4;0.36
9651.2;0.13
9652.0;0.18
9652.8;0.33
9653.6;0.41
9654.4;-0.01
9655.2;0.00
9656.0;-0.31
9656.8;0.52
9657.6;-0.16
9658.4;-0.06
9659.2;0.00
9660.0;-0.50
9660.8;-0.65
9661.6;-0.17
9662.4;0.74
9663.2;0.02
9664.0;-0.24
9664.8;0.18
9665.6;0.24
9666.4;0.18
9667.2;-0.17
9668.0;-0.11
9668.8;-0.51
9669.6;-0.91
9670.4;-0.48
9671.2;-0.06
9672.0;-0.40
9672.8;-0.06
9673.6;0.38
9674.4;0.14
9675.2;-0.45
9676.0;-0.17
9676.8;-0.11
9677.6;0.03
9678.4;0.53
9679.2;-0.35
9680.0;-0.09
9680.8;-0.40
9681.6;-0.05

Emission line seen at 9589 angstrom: [O III] 5007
